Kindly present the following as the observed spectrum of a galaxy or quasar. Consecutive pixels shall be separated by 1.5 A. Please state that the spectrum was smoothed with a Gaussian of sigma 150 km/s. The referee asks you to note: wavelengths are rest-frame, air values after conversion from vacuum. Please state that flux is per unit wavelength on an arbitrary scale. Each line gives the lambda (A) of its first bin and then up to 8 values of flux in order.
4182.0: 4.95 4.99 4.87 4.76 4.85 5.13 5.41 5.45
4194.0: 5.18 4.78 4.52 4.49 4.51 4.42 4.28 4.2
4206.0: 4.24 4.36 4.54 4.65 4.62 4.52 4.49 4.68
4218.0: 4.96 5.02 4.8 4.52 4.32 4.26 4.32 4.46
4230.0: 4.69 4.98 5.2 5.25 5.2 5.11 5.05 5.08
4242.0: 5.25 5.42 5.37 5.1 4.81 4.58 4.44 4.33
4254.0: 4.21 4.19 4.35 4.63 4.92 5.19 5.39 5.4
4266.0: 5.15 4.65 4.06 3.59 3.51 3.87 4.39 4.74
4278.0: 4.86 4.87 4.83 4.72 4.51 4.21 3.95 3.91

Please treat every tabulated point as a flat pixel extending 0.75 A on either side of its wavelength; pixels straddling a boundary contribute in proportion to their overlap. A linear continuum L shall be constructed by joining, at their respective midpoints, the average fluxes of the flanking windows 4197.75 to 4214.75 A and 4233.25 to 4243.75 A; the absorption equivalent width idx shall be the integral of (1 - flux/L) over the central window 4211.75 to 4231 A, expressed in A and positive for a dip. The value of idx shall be 0.77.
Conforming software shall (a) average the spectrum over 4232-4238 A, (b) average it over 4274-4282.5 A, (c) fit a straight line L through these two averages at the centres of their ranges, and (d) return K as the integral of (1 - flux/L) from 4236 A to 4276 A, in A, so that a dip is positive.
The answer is 2.1 A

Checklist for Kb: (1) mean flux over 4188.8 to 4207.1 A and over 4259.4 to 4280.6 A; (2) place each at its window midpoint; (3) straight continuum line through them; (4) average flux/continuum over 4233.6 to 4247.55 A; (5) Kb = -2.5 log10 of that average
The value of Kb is -0.12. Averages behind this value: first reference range 4.71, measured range 5.19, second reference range 4.61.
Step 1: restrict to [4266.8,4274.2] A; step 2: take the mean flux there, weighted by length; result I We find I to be 3.93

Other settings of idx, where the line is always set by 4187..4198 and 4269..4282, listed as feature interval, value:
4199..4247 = 0.16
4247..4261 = -0.04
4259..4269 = -1.36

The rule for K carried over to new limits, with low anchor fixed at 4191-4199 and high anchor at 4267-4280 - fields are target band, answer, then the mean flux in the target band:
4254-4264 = -0.8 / 4.75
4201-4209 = 0.9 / 4.32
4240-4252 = -1.3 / 4.99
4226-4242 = -1.2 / 4.94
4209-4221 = 0.2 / 4.7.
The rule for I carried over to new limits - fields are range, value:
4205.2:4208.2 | 4.3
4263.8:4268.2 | 5.07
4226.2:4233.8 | 4.73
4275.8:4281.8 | 4.82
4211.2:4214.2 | 4.57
